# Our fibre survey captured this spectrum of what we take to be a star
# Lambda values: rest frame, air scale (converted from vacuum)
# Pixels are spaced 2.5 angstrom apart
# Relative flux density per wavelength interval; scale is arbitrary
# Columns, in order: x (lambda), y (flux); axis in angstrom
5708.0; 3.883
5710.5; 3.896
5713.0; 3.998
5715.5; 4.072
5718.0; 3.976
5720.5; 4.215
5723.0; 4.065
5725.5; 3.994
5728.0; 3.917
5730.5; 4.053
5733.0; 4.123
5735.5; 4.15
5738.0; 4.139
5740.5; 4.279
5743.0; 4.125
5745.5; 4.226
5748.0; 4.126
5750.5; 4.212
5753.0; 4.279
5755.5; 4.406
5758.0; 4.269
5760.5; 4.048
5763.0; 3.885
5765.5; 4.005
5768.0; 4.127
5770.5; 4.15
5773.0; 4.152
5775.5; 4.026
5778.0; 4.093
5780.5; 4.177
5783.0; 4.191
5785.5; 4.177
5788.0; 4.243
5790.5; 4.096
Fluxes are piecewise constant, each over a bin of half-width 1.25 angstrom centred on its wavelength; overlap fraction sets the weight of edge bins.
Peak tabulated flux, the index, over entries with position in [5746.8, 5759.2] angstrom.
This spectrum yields 4.406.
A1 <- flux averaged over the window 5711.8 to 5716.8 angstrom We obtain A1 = 4.03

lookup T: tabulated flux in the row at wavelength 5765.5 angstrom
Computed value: 4.005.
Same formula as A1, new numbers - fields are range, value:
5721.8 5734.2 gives 4.03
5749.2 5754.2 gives 4.24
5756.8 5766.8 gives 4.05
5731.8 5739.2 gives 4.14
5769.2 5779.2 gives 4.11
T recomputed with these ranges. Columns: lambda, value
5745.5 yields 4.226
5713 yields 3.998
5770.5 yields 4.15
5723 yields 4.065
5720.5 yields 4.215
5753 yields 4.279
